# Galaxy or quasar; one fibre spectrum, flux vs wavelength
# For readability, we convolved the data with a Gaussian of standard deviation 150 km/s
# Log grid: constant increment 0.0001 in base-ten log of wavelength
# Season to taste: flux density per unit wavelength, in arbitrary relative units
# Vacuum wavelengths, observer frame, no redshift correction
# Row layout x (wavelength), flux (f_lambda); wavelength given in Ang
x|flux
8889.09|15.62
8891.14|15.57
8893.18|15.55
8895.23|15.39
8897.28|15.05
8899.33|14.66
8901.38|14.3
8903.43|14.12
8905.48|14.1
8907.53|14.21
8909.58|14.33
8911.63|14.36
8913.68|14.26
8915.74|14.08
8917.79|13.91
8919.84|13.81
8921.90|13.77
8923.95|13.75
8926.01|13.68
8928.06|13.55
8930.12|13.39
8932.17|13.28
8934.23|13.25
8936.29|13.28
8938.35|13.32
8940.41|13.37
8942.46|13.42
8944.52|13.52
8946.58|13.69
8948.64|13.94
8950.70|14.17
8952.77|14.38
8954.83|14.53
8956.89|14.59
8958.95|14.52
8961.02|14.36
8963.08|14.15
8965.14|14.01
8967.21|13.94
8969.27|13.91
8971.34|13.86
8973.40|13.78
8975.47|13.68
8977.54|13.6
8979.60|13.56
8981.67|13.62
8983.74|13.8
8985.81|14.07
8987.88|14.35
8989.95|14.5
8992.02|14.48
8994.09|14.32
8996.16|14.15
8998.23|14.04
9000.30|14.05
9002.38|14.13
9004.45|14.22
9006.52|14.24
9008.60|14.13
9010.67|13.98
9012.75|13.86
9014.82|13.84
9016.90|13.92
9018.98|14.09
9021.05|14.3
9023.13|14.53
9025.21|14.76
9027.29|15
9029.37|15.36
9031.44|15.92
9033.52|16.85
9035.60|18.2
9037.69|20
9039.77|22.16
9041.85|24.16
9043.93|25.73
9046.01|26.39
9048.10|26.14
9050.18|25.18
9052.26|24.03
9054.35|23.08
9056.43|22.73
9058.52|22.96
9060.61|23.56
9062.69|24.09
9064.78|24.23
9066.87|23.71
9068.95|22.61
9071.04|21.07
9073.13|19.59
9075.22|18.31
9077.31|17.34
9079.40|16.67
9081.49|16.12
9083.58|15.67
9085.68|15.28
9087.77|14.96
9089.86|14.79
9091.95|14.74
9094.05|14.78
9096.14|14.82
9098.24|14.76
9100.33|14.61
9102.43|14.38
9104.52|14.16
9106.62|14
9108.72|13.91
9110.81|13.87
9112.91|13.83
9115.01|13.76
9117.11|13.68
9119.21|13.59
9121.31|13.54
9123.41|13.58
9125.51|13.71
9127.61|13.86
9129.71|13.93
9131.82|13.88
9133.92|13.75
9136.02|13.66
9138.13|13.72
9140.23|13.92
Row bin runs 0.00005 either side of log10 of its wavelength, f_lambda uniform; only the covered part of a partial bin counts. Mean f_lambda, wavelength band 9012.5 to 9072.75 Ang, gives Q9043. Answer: 20.2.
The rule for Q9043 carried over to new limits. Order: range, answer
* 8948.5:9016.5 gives 14.1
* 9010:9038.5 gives 15.3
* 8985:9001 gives 14.3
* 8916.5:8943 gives 13.5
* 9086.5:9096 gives 14.8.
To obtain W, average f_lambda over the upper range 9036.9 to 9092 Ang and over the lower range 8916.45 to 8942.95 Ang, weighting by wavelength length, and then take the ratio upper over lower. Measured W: 1.56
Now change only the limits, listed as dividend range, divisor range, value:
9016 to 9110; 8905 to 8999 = 1.33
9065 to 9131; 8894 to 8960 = 1.12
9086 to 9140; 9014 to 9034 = 0.95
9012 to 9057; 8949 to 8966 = 1.33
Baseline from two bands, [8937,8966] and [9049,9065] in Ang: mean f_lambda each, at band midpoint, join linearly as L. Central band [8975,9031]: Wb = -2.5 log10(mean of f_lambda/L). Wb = 0.30 mag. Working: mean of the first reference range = 14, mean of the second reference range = 23.7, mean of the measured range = 14.2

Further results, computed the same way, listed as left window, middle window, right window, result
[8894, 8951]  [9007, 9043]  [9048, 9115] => 0.038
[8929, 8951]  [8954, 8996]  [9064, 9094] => 0.041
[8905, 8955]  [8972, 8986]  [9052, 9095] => 0.149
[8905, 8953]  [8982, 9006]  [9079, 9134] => -0.014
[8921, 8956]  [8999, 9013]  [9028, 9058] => 0.320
